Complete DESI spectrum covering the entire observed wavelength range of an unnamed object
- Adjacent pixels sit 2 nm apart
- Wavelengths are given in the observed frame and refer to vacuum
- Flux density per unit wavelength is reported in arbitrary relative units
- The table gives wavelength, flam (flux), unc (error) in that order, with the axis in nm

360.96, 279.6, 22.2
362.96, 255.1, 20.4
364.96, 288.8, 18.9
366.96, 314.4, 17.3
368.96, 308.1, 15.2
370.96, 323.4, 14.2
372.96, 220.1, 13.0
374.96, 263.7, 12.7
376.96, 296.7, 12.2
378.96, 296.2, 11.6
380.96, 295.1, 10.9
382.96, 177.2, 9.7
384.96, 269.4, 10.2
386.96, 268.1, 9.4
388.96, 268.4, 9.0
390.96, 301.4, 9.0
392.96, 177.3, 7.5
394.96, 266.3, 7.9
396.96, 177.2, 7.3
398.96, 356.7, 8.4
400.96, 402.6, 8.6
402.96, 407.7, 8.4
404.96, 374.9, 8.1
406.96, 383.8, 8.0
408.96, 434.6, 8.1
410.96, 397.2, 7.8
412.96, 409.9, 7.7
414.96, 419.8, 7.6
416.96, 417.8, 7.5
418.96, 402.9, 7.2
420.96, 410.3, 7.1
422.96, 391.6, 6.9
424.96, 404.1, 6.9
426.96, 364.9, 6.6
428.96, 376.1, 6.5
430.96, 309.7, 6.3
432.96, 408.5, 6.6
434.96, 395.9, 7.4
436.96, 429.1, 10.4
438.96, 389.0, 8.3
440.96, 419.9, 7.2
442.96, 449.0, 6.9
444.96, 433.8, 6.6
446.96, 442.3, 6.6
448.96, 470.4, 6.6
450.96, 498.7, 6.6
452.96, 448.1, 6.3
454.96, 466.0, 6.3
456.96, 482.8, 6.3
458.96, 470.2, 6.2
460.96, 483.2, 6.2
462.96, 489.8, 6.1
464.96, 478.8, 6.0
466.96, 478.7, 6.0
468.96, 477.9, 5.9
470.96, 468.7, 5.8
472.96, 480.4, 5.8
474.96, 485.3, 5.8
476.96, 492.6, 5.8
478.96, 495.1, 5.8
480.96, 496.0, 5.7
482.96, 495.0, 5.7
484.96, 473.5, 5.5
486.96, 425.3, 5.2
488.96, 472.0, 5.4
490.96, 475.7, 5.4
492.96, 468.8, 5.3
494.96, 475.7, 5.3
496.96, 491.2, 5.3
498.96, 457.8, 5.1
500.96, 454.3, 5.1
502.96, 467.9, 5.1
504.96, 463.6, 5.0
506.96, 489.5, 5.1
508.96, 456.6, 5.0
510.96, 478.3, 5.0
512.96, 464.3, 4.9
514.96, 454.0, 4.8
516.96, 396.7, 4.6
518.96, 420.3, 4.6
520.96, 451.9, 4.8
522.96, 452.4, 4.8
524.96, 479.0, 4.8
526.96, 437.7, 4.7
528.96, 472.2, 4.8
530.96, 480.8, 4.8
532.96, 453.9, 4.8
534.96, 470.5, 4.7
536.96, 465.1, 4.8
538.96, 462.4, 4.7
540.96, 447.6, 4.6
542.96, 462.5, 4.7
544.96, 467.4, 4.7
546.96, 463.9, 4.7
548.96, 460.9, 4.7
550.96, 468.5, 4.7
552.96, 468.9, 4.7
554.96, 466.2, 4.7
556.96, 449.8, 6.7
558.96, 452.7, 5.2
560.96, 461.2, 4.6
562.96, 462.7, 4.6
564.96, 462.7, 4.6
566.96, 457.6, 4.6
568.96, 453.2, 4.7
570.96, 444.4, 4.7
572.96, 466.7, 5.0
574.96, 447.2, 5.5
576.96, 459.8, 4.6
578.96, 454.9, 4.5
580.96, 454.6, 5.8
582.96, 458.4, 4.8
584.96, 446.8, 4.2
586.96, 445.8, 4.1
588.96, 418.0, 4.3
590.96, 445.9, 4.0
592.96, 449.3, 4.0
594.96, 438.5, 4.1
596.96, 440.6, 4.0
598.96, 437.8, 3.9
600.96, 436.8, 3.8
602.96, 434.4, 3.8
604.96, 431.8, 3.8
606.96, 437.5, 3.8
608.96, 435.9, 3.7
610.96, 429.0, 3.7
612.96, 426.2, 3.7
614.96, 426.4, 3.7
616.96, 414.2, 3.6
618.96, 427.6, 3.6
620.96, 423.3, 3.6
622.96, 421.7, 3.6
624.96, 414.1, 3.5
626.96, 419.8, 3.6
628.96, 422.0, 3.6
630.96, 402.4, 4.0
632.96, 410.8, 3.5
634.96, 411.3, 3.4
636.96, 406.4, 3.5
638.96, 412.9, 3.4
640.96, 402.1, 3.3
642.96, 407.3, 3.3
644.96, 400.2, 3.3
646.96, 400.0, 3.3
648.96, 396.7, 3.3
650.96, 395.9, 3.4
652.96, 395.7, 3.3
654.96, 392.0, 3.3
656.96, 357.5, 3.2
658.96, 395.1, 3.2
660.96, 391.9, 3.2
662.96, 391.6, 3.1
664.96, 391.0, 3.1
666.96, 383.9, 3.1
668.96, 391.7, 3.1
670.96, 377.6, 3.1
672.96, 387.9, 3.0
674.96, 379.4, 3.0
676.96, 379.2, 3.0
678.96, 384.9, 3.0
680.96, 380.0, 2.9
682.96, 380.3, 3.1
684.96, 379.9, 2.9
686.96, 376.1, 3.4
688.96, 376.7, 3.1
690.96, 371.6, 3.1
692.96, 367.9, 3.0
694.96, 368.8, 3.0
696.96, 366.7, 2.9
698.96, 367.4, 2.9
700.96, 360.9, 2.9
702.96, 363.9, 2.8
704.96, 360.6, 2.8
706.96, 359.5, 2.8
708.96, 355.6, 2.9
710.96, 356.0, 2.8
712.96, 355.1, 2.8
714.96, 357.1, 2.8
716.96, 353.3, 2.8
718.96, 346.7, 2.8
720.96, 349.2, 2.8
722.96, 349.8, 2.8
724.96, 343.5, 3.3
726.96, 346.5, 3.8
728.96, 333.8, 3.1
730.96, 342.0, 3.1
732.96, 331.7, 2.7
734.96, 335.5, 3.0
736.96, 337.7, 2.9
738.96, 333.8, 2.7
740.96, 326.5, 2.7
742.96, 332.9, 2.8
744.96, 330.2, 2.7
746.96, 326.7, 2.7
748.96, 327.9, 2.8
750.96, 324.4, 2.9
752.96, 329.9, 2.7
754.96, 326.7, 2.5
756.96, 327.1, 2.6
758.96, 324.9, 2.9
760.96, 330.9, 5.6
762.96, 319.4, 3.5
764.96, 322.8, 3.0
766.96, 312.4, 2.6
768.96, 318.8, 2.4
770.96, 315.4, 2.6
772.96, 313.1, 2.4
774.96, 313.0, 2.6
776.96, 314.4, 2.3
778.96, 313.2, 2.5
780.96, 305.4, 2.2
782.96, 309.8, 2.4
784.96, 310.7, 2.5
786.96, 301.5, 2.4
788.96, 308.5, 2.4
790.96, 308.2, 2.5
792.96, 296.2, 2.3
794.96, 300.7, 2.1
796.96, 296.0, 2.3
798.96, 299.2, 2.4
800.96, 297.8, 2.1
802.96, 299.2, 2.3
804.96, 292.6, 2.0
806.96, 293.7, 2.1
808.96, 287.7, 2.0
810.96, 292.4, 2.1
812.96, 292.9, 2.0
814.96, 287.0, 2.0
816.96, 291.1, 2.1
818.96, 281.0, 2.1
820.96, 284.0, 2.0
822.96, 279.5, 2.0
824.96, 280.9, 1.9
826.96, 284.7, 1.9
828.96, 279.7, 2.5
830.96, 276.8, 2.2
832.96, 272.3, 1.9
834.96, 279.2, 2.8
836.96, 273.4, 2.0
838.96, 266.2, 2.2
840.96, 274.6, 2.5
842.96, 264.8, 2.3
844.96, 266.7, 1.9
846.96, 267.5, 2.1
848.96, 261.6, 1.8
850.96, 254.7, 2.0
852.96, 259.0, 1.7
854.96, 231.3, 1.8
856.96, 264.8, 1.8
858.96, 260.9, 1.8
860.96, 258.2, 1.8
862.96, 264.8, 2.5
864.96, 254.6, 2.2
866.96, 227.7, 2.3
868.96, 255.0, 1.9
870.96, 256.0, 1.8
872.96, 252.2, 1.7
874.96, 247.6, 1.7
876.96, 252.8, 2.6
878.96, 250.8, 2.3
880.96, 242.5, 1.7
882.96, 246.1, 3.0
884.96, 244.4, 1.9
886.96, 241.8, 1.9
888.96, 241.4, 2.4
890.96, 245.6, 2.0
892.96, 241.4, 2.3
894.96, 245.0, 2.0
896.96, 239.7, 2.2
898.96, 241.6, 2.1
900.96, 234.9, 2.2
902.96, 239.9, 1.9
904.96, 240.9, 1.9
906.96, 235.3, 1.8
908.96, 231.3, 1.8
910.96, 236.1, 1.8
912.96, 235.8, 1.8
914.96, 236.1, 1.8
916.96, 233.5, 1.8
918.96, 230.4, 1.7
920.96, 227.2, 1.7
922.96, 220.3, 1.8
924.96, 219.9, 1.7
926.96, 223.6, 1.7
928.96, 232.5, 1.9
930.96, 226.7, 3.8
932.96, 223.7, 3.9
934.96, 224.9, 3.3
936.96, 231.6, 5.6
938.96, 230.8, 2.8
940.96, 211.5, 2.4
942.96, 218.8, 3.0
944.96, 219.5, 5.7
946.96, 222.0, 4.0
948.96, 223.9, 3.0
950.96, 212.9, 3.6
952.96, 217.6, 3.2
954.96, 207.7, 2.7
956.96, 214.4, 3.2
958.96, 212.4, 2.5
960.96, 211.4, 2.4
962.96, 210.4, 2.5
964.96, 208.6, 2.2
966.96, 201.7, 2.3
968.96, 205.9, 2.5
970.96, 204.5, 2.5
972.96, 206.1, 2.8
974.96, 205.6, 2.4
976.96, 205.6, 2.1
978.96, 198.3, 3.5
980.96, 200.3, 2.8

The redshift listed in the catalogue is 0.000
